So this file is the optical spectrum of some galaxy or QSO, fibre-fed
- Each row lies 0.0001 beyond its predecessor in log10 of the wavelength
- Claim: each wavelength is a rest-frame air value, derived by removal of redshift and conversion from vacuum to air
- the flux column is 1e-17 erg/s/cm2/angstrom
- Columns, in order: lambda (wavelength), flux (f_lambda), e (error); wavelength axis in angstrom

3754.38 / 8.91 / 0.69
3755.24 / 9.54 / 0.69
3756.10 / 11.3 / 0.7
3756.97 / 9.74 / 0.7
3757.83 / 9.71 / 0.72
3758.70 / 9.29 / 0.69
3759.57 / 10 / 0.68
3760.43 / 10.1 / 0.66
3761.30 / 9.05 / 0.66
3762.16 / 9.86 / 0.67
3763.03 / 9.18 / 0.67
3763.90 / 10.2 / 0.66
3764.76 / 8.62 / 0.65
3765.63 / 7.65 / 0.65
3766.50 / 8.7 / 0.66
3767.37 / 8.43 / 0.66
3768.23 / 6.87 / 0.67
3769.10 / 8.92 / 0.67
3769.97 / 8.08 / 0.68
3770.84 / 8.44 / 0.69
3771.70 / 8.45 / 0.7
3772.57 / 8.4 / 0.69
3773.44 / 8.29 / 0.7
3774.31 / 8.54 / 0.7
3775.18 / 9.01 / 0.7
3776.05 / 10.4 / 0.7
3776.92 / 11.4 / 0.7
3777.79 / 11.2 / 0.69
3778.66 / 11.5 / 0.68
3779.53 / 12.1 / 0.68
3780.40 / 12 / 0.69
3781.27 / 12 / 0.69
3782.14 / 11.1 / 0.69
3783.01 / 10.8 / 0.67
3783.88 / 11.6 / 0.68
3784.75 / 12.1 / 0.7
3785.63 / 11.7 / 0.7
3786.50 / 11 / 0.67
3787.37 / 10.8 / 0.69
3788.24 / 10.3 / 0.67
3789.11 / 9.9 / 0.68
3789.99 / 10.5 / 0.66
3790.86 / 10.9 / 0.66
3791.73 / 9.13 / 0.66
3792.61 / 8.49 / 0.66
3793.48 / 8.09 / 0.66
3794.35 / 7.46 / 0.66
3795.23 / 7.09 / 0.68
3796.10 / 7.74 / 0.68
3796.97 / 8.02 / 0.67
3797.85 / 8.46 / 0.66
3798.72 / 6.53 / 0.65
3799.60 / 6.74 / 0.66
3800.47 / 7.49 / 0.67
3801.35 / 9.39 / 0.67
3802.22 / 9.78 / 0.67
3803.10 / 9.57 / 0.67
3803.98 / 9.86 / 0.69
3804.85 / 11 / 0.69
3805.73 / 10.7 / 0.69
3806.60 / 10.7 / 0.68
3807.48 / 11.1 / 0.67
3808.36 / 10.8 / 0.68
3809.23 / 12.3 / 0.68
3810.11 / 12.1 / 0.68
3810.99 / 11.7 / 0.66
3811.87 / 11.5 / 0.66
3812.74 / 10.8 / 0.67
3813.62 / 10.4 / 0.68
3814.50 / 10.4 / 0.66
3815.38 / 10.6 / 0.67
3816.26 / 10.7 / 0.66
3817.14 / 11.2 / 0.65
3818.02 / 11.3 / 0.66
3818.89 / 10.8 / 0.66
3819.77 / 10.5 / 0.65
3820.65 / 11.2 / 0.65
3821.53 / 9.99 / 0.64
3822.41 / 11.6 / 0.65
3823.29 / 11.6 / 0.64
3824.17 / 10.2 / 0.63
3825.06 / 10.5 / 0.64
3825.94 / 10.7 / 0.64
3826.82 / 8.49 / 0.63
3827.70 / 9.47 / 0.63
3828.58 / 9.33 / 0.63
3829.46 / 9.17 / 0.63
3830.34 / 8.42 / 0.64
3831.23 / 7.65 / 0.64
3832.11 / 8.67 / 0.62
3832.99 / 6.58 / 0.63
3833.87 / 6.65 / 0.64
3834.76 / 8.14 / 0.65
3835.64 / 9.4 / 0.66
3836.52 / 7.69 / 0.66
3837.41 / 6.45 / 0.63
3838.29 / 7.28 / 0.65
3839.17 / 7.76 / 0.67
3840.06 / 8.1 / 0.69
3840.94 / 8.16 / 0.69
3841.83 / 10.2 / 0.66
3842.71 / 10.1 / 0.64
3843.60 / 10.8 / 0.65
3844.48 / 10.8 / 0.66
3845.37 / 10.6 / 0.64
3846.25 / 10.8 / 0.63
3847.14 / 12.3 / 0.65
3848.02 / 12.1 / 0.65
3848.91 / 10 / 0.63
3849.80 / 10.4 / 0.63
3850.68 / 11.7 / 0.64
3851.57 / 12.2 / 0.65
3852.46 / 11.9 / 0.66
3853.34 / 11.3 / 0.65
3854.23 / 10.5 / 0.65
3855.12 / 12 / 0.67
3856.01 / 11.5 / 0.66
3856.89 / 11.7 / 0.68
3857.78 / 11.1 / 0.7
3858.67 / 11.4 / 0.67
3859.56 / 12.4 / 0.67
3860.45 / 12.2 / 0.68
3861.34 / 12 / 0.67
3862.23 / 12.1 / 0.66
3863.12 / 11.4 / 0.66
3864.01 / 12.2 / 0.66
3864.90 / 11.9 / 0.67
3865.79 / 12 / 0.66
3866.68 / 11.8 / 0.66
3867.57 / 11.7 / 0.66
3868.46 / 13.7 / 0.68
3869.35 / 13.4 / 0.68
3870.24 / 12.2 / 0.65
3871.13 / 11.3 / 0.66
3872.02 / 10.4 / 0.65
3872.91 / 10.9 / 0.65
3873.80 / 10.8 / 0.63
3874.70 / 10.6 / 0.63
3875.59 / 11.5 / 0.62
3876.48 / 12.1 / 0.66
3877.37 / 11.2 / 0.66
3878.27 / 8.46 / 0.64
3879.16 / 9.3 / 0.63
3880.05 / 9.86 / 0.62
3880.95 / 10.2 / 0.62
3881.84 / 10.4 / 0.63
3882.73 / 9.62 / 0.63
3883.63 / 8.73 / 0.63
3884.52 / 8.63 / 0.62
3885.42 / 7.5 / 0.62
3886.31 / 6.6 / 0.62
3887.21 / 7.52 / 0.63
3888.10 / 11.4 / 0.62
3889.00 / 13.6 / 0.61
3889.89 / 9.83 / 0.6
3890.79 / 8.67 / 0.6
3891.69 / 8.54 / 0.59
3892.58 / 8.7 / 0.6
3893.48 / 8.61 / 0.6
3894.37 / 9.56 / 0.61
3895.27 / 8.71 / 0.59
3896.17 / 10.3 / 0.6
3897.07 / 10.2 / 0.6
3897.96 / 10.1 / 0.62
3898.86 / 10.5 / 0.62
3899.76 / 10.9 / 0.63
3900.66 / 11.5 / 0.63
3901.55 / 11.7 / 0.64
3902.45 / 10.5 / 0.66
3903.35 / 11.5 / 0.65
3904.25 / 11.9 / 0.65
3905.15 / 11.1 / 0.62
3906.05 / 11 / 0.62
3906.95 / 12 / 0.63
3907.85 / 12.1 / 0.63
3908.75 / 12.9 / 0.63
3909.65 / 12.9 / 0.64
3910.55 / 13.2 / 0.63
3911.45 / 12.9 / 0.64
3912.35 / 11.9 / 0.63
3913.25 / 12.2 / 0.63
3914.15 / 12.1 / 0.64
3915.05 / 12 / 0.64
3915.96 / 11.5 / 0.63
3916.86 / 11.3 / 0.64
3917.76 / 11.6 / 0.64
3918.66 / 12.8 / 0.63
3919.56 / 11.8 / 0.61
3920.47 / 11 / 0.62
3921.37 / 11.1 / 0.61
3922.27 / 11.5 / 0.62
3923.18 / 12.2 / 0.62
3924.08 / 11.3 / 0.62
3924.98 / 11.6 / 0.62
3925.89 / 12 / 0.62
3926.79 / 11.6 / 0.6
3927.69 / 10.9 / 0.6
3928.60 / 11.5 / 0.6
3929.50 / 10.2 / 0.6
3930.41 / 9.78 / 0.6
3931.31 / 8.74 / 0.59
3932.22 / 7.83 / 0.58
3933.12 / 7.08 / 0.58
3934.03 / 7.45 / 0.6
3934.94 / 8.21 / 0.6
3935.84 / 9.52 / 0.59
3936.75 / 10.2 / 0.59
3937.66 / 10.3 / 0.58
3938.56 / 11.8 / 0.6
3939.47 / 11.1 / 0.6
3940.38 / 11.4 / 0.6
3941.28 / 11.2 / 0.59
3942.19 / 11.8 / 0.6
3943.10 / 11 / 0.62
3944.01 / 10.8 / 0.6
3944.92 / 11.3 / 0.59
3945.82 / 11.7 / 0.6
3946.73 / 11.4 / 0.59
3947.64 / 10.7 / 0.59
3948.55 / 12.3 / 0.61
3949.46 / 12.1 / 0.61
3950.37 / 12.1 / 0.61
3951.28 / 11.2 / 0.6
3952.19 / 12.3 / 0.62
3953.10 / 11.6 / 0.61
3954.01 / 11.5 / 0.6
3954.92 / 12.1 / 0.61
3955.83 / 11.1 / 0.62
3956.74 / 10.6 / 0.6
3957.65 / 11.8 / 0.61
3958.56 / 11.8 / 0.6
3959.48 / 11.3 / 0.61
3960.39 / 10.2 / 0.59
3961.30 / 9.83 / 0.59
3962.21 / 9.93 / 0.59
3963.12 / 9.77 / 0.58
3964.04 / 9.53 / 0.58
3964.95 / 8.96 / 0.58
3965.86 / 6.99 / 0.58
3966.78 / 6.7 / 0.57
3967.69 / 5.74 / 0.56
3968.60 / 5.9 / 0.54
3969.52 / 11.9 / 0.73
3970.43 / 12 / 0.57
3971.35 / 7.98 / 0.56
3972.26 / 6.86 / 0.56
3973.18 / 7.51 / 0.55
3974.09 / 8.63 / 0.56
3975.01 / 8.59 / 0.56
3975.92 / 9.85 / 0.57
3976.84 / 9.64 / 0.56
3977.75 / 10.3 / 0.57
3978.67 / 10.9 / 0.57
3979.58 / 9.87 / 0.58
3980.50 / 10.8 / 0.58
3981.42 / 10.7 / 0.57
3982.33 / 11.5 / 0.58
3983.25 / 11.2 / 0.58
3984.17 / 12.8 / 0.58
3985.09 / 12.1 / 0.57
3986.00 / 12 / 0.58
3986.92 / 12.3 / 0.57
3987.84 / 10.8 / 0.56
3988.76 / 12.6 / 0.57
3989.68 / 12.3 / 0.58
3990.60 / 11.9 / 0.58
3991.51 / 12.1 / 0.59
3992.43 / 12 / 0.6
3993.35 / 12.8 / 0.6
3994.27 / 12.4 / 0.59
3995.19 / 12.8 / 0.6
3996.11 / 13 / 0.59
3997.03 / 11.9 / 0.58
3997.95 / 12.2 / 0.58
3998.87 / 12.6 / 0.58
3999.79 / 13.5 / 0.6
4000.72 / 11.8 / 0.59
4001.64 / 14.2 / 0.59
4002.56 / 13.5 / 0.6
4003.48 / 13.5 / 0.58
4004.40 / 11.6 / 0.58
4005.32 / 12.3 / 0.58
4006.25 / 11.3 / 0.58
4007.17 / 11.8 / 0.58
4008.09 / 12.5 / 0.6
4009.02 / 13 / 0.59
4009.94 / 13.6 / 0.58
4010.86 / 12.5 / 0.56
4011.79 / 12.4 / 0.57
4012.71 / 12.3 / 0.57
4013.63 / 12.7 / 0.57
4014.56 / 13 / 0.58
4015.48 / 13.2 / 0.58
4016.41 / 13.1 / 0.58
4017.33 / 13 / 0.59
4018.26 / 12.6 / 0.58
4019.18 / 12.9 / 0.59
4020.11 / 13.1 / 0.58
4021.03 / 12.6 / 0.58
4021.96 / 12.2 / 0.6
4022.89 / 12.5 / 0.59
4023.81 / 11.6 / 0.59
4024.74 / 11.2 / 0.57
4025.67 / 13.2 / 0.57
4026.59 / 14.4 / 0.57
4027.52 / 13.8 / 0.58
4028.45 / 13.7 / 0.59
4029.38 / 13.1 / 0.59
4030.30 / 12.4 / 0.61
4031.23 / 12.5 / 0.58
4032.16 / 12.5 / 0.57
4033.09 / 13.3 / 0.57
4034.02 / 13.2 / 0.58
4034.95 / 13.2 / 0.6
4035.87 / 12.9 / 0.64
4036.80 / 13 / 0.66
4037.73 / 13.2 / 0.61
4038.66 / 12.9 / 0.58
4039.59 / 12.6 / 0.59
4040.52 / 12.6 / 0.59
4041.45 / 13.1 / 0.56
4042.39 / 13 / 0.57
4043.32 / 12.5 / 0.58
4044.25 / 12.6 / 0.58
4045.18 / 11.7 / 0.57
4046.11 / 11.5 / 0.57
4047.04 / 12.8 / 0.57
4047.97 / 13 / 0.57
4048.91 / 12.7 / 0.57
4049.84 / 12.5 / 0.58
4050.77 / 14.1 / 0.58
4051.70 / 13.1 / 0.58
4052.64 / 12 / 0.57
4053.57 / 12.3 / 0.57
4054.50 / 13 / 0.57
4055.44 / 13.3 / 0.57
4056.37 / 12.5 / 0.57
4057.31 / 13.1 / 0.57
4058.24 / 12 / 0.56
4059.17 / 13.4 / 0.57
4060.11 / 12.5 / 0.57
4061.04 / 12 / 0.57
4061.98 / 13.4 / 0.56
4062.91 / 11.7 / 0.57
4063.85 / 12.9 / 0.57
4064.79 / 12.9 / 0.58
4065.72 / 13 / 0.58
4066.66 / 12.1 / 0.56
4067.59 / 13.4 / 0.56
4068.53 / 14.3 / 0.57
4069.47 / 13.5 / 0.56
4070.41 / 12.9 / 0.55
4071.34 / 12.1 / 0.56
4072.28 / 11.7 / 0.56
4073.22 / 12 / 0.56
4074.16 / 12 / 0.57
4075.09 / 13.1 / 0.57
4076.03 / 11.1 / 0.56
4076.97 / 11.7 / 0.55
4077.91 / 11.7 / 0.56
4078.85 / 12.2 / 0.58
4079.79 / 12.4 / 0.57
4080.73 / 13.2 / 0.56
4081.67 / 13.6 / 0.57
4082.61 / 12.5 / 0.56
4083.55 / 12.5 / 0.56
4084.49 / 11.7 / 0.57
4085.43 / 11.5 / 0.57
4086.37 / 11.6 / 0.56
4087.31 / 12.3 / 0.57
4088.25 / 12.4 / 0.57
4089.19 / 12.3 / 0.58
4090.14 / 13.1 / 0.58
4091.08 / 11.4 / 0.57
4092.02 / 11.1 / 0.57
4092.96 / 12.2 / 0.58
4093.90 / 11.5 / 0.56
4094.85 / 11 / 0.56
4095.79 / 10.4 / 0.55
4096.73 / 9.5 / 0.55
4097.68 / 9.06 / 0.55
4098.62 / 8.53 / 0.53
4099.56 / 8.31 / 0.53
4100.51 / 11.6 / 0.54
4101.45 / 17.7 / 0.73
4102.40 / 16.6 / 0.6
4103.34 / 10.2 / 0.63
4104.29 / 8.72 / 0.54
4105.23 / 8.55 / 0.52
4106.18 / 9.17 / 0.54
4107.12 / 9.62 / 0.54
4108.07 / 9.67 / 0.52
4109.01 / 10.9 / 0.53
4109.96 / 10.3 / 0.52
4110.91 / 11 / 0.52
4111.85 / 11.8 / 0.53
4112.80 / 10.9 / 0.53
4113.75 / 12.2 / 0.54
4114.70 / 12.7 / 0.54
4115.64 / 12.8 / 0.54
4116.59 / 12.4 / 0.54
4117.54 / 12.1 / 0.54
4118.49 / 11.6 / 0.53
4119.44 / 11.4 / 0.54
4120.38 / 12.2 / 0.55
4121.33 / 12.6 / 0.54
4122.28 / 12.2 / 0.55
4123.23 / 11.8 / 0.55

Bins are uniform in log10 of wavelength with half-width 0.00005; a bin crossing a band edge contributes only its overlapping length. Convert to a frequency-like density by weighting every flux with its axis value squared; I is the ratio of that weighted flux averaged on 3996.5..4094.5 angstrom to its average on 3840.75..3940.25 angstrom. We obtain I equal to 1.26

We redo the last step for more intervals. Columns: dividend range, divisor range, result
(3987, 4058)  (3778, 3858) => 1.40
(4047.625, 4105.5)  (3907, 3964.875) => 1.18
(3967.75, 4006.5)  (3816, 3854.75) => 1.23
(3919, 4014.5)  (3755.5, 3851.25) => 1.23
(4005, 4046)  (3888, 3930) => 1.20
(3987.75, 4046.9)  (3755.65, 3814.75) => 1.46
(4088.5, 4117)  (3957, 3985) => 1.23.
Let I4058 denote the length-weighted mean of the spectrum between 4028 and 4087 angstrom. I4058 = 12.6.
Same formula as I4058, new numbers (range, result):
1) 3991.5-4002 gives 12.6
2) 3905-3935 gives 11.2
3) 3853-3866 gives 11.7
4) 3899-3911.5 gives 11.8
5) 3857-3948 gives 10.9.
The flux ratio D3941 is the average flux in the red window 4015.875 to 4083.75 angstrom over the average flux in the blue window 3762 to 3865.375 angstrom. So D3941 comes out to 1.27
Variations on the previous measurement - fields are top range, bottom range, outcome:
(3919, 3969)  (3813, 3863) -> 1.03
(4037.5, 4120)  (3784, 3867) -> 1.19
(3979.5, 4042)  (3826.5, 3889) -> 1.22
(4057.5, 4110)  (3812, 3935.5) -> 1.12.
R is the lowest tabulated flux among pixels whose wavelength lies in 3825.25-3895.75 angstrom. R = 6.45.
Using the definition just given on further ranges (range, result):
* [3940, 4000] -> 5.74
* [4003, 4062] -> 11.2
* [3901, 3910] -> 10.5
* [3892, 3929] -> 8.61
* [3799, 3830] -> 6.74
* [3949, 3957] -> 10.6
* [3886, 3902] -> 6.6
